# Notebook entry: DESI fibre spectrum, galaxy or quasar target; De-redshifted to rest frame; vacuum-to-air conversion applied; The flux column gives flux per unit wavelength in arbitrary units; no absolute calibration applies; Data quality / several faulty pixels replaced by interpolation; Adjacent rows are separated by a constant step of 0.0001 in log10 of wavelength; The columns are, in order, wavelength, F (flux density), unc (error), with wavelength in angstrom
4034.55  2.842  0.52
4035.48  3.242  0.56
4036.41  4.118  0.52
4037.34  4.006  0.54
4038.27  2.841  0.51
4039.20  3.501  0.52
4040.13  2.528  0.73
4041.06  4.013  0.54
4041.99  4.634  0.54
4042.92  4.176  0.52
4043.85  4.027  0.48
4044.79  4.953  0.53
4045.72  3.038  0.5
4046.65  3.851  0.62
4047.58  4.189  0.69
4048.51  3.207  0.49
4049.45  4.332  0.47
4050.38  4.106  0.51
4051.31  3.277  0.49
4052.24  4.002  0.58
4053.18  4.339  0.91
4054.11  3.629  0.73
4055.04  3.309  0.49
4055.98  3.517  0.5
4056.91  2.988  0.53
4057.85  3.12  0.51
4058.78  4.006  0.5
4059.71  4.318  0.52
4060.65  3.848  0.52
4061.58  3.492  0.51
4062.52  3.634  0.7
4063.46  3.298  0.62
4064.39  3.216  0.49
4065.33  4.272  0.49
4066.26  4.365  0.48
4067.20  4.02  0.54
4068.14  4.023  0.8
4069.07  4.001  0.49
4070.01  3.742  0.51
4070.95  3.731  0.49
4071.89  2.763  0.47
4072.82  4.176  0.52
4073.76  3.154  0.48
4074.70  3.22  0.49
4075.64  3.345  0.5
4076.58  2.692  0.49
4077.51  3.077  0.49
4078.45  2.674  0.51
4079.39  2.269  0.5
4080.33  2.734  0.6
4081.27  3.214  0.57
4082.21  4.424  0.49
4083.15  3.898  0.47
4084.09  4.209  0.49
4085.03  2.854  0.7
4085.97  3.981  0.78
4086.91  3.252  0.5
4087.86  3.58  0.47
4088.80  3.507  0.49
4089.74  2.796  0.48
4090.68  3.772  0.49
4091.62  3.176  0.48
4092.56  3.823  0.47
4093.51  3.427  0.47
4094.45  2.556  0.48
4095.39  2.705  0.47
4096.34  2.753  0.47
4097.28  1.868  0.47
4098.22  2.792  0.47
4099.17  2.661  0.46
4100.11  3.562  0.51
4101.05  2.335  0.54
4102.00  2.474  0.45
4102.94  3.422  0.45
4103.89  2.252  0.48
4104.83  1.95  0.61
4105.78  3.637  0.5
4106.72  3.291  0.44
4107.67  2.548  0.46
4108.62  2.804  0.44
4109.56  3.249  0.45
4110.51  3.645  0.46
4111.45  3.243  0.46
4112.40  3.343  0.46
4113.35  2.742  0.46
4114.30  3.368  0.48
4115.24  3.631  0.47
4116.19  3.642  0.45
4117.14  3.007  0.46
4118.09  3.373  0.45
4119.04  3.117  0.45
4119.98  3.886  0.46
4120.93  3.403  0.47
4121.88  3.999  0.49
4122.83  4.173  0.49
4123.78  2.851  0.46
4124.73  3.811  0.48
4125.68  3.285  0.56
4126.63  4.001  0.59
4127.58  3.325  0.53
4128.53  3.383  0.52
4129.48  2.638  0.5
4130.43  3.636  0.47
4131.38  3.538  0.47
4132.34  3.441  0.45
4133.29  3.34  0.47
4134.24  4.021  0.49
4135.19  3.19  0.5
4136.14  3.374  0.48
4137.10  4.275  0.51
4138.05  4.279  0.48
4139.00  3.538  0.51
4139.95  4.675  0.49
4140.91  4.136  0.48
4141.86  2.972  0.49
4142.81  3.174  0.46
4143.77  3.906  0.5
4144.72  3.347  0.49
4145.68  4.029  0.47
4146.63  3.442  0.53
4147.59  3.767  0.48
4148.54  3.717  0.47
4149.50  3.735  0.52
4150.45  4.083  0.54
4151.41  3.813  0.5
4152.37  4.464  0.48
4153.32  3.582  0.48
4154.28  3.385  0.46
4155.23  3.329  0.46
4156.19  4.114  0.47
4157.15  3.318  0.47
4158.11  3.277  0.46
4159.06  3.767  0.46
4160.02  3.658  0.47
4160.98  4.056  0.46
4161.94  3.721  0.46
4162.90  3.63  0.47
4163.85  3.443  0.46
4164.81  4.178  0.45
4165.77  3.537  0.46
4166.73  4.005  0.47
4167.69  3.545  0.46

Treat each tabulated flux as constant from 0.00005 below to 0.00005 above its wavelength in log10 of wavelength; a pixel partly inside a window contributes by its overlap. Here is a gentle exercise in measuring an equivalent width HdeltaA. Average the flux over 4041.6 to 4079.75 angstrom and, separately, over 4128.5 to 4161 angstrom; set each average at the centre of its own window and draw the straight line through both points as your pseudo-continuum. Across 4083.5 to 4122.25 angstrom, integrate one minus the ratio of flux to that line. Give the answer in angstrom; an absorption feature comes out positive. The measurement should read 5.3 angstrom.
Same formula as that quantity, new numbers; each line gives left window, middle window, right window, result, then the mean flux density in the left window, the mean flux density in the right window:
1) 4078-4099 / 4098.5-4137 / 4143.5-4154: 2.37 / 3.19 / 3.8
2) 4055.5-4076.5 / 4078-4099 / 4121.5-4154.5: 2.62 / 3.63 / 3.67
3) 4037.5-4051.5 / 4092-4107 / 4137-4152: 3.78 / 3.79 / 3.8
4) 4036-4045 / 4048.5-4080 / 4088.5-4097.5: -0.62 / 3.85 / 3.06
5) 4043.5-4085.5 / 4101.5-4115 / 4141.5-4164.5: 2.33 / 3.61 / 3.66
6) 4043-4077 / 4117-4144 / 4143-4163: 0.94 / 3.71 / 3.71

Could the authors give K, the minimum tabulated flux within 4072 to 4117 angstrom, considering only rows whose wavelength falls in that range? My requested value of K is 1.868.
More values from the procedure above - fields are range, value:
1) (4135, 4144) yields 2.972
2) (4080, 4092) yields 2.734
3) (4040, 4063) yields 2.528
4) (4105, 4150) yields 2.548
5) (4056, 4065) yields 2.988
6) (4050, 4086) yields 2.269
